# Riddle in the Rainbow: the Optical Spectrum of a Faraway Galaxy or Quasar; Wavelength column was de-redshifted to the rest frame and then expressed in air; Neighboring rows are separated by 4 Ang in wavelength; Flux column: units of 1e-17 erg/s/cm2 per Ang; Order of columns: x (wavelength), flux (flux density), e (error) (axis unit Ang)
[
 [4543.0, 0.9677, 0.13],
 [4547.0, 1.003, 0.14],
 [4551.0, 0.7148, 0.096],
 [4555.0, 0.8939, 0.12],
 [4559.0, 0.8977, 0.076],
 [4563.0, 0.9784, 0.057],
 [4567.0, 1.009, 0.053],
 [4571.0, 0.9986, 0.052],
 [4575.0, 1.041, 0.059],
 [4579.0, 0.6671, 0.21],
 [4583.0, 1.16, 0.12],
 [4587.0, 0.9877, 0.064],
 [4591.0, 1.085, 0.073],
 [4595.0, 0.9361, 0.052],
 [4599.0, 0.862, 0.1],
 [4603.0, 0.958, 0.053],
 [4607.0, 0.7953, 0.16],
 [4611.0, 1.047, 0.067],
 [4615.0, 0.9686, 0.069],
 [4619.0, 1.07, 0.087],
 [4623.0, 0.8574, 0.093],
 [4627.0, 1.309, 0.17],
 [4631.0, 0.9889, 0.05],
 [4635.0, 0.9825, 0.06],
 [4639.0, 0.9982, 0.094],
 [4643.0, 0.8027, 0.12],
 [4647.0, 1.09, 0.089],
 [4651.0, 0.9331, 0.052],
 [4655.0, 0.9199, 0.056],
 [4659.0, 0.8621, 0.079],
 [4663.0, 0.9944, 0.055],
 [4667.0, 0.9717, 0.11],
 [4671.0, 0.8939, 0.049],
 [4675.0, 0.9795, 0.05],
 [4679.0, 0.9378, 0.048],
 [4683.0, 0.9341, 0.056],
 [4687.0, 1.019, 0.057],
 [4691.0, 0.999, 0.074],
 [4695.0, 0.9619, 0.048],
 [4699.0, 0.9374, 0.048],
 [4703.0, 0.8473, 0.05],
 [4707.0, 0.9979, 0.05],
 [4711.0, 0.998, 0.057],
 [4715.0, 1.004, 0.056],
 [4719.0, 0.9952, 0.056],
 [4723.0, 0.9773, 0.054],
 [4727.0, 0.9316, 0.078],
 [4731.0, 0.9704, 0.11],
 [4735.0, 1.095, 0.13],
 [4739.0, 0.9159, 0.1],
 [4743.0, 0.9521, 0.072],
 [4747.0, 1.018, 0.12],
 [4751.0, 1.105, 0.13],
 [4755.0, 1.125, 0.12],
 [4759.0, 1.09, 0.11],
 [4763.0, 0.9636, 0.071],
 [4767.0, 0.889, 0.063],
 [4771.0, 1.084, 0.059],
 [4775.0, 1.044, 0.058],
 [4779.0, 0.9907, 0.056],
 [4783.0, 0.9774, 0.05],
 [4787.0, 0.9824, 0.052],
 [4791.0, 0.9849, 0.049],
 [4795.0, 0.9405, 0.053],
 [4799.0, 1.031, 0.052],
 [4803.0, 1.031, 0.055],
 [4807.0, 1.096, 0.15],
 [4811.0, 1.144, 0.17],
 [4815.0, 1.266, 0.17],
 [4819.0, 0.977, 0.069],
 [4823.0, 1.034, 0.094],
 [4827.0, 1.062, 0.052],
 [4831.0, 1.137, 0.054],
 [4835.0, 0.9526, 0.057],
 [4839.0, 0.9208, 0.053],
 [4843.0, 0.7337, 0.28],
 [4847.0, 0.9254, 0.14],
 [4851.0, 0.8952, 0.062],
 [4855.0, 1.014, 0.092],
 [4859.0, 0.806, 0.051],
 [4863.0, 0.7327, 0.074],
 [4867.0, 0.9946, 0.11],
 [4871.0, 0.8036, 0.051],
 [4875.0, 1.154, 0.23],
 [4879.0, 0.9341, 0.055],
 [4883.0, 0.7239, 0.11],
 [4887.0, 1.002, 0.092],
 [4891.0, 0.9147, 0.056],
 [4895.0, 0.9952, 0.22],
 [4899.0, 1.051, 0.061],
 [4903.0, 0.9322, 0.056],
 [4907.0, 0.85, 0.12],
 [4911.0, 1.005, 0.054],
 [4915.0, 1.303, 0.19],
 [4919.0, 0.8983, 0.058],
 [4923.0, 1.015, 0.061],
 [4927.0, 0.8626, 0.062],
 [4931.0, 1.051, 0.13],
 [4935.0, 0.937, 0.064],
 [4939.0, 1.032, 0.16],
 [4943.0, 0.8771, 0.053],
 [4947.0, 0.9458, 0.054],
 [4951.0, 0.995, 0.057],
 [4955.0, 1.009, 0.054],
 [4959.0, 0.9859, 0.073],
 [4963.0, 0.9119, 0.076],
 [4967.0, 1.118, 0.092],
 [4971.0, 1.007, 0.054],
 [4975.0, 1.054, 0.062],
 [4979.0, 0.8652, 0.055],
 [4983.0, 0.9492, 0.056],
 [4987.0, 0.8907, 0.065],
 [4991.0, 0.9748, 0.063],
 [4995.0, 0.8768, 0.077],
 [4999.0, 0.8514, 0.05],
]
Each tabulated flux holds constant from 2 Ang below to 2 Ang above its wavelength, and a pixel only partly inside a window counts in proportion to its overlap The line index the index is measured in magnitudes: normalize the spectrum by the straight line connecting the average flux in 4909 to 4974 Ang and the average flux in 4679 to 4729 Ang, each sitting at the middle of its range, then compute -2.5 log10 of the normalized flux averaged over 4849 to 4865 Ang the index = 0.15 mag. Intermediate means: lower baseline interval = 0.966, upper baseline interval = 0.998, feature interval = 0.862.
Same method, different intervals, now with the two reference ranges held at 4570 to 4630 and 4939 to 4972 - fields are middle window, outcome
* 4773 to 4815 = -0.05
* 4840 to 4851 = 0.16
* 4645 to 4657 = 0.00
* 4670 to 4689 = 0.03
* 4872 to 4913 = 0.03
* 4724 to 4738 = -0.01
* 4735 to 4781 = -0.04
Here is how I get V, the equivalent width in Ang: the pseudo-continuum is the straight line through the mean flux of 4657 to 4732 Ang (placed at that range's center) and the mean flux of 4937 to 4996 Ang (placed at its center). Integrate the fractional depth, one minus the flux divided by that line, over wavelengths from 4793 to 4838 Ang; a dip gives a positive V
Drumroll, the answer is -4.5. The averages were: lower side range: 0.958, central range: 1.06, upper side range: 0.968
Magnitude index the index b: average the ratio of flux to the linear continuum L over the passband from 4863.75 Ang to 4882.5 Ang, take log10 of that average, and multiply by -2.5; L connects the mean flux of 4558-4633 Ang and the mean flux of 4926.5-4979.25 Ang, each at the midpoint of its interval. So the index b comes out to 0.052 mag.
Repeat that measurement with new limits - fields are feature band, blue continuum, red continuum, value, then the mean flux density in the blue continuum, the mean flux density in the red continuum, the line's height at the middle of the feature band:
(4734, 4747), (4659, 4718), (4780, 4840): 0.01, 0.96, 1.04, 0.993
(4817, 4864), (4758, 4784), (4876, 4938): 0.06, 1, 0.969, 0.986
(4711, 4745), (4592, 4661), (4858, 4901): -0.04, 0.965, 0.922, 0.948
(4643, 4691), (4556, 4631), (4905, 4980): 0.03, 0.978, 0.987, 0.98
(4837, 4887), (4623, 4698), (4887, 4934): 0.11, 0.973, 0.988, 0.985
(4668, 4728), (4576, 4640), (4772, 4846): 0.04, 0.98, 1.02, 0.997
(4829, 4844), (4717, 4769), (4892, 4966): 0.05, 1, 0.982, 0.992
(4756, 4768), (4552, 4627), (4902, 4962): -0.03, 0.962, 0.98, 0.971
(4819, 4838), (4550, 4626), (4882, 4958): -0.07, 0.951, 0.972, 0.966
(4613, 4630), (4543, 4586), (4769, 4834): -0.09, 0.939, 1.05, 0.965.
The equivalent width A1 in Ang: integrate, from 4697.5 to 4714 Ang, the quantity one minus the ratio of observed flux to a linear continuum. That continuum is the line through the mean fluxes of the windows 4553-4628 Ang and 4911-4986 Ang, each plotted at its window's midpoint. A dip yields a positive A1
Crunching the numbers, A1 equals 0.5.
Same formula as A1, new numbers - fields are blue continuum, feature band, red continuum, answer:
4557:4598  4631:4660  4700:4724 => 0.7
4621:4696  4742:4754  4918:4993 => -0.9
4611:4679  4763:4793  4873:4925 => -0.3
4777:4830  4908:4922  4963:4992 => -0.7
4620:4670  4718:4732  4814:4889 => 0.0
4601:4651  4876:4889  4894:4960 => 1.0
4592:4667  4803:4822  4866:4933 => -2.7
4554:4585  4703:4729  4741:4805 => 0.6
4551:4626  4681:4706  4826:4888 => -0.3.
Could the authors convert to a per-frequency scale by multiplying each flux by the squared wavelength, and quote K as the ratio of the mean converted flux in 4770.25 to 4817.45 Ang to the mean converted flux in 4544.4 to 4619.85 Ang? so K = 1.21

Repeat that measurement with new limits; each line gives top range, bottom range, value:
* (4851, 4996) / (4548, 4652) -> 1.14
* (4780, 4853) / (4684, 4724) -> 1.08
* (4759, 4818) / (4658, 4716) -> 1.13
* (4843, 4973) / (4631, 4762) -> 1.07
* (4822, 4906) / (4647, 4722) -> 1.05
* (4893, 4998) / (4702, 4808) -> 1.05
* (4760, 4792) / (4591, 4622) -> 1.12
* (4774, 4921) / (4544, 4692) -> 1.12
